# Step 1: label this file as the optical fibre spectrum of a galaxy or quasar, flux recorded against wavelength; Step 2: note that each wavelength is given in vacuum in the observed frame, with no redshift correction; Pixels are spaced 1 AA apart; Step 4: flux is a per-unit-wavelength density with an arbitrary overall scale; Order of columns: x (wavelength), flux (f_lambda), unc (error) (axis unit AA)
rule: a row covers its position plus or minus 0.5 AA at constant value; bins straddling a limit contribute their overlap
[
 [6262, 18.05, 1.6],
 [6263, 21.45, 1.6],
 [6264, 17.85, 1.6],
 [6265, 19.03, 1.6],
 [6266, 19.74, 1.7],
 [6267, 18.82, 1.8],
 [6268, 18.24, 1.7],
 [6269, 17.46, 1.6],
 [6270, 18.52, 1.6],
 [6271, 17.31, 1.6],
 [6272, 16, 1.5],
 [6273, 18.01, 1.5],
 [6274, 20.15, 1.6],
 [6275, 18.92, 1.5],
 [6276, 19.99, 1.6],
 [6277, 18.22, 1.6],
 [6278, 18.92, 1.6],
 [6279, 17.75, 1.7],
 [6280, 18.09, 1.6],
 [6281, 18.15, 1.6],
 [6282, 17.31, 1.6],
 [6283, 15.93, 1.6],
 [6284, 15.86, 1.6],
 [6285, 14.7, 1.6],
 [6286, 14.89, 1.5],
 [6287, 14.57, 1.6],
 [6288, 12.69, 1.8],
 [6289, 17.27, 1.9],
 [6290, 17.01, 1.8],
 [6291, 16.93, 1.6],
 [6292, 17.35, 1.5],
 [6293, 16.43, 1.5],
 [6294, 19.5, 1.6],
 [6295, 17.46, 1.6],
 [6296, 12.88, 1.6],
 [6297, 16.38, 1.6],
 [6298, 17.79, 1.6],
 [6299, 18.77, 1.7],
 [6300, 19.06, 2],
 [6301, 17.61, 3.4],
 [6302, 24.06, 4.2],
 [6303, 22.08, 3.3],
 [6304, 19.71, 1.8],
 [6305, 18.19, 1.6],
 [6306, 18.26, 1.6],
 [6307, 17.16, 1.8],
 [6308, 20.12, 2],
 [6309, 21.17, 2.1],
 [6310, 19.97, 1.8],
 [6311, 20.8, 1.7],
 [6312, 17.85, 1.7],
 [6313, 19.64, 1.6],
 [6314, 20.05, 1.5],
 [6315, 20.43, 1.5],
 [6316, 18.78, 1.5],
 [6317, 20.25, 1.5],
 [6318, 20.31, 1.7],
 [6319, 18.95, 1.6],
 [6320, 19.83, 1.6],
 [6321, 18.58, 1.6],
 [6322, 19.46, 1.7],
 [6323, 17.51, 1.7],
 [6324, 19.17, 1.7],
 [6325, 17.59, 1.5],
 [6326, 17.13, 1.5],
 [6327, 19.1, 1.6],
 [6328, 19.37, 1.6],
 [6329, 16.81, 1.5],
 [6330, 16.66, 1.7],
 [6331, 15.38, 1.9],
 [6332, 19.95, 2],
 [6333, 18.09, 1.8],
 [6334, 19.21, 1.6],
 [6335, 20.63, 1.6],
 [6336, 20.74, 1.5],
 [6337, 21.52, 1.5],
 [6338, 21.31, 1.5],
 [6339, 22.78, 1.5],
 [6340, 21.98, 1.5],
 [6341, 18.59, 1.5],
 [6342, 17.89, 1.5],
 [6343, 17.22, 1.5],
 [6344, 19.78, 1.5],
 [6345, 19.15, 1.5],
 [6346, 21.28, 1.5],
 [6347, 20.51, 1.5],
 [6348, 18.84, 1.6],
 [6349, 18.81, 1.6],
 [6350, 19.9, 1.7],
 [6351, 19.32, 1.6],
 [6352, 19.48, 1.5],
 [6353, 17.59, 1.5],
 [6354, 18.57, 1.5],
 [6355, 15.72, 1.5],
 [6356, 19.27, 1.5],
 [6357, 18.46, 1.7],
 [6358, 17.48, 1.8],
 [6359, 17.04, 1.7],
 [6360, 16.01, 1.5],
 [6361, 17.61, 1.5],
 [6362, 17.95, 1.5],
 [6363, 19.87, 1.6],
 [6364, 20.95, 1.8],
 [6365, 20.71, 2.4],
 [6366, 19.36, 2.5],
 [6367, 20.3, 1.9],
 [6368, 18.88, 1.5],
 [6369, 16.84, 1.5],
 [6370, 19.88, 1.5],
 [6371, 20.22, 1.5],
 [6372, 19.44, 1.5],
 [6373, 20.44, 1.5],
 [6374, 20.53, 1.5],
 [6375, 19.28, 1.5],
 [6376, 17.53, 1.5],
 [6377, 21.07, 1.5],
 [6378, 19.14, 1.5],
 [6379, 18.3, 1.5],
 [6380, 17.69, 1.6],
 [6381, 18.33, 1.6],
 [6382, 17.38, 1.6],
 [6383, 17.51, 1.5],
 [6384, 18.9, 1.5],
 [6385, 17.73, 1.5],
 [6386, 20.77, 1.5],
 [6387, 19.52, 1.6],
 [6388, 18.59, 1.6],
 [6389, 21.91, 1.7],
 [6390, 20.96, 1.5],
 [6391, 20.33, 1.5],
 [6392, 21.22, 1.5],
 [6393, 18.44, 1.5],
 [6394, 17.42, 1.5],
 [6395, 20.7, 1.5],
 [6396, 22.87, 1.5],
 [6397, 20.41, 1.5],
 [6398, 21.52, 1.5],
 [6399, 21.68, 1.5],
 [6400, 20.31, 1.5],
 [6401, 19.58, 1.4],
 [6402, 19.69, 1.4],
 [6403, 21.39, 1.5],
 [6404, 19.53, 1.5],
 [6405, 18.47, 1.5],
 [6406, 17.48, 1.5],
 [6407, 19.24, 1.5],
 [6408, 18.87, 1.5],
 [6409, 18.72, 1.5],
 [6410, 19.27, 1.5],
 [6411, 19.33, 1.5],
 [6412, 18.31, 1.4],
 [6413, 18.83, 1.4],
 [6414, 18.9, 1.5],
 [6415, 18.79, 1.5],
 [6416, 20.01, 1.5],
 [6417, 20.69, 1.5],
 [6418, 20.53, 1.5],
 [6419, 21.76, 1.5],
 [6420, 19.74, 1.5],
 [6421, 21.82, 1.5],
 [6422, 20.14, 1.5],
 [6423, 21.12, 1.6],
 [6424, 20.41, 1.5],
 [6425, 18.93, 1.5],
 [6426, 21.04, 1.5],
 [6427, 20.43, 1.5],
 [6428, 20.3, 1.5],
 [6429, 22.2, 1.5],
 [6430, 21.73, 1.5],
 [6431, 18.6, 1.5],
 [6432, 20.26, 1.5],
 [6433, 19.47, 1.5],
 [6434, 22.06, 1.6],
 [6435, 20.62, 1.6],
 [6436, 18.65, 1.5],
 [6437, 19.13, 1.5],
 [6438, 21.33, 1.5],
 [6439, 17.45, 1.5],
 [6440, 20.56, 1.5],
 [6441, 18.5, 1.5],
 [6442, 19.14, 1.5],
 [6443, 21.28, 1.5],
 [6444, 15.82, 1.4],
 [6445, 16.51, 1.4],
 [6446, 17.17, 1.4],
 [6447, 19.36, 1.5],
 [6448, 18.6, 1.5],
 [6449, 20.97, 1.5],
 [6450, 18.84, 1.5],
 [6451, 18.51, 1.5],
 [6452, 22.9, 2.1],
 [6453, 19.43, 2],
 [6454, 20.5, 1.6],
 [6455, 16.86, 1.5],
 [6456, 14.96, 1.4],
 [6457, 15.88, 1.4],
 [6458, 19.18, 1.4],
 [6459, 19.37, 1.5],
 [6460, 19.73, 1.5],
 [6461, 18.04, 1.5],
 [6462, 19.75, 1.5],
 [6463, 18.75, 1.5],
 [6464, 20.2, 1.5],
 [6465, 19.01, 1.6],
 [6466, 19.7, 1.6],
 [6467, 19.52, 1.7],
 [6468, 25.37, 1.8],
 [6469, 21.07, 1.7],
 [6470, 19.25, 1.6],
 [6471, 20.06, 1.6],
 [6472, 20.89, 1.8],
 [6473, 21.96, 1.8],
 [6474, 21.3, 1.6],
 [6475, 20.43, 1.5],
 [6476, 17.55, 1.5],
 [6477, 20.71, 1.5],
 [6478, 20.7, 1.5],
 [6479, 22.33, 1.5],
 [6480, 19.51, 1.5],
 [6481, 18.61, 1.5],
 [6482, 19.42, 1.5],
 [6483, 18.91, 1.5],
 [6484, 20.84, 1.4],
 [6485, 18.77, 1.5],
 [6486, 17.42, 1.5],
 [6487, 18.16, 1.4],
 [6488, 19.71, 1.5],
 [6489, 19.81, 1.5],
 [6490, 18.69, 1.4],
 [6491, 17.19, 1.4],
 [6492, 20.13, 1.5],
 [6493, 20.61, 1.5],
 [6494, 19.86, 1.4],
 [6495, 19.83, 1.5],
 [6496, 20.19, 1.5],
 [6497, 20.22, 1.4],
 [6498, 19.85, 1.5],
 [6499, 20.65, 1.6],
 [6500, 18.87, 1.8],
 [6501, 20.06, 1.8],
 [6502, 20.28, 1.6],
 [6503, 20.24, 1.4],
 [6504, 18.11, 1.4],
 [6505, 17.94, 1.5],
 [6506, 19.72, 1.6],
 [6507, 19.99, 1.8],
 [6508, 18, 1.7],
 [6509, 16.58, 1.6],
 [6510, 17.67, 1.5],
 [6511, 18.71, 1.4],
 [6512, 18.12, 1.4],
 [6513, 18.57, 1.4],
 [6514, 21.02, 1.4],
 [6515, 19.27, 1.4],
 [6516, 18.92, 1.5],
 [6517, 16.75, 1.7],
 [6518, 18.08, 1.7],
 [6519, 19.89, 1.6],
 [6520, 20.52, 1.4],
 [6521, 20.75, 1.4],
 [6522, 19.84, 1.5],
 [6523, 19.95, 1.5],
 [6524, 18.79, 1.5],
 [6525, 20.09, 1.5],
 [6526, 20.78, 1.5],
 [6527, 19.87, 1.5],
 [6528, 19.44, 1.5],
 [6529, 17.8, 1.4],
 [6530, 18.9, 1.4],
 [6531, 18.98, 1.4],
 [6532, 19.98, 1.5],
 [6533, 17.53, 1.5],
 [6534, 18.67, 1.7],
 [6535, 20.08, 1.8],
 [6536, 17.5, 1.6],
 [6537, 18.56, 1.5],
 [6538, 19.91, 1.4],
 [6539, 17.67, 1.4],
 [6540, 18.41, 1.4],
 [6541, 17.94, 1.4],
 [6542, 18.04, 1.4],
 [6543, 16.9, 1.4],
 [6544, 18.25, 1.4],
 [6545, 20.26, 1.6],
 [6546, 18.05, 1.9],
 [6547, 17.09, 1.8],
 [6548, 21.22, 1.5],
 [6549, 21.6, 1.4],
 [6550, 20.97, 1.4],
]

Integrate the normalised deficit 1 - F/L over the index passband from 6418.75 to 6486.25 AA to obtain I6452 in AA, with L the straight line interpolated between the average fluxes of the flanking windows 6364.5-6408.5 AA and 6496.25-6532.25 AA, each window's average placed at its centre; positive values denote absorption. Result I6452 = -1.13 AA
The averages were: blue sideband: 19.6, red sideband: 19.3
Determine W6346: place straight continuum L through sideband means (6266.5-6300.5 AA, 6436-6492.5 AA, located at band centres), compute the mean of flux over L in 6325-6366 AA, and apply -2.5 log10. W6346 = -0.056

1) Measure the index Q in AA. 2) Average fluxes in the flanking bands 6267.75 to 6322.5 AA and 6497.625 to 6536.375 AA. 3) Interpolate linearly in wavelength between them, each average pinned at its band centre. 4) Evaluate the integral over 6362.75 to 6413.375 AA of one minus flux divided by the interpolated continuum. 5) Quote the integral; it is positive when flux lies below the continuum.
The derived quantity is -2.5 AA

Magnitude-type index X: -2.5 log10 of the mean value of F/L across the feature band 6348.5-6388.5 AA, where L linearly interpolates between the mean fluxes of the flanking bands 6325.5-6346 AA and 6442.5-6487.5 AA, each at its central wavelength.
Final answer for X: 0.03 mag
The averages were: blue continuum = 19.2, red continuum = 19.4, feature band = 18.8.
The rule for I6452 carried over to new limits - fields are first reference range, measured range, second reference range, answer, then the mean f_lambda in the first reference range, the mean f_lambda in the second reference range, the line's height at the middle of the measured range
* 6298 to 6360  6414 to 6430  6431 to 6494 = -0.9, 19.2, 19.5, 19.4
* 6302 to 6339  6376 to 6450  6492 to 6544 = -1.6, 19.3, 19.1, 19.2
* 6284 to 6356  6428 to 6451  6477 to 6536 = -0.5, 18.6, 19.3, 19.1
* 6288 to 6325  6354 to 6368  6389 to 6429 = 0.6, 18.7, 20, 19.4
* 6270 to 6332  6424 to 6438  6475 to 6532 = -1.0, 18.2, 19.3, 18.9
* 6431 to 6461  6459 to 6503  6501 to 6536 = -1.8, 19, 19.1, 19.1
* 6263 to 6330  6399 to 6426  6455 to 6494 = -0.9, 18.3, 19.5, 19.1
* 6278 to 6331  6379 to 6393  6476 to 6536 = -0.5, 18.1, 19.3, 18.6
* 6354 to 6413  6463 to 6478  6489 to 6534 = -0.9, 19.2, 19.3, 19.2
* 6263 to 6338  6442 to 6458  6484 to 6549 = 0.3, 18.4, 19.1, 18.9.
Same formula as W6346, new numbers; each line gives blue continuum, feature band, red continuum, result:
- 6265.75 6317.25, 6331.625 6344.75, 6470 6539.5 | -0.089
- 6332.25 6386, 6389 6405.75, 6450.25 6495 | -0.055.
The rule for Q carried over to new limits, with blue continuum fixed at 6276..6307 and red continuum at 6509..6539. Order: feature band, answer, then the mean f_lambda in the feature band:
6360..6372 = -0.8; 19.2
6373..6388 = -0.6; 18.9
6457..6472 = -0.9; 19.8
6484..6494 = -0.1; 19.1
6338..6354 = -1.5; 19.6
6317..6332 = -0.6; 18.4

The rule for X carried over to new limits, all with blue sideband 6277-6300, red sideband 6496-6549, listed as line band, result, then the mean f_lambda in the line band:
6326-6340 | -0.129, 19.4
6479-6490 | -0.032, 19.2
